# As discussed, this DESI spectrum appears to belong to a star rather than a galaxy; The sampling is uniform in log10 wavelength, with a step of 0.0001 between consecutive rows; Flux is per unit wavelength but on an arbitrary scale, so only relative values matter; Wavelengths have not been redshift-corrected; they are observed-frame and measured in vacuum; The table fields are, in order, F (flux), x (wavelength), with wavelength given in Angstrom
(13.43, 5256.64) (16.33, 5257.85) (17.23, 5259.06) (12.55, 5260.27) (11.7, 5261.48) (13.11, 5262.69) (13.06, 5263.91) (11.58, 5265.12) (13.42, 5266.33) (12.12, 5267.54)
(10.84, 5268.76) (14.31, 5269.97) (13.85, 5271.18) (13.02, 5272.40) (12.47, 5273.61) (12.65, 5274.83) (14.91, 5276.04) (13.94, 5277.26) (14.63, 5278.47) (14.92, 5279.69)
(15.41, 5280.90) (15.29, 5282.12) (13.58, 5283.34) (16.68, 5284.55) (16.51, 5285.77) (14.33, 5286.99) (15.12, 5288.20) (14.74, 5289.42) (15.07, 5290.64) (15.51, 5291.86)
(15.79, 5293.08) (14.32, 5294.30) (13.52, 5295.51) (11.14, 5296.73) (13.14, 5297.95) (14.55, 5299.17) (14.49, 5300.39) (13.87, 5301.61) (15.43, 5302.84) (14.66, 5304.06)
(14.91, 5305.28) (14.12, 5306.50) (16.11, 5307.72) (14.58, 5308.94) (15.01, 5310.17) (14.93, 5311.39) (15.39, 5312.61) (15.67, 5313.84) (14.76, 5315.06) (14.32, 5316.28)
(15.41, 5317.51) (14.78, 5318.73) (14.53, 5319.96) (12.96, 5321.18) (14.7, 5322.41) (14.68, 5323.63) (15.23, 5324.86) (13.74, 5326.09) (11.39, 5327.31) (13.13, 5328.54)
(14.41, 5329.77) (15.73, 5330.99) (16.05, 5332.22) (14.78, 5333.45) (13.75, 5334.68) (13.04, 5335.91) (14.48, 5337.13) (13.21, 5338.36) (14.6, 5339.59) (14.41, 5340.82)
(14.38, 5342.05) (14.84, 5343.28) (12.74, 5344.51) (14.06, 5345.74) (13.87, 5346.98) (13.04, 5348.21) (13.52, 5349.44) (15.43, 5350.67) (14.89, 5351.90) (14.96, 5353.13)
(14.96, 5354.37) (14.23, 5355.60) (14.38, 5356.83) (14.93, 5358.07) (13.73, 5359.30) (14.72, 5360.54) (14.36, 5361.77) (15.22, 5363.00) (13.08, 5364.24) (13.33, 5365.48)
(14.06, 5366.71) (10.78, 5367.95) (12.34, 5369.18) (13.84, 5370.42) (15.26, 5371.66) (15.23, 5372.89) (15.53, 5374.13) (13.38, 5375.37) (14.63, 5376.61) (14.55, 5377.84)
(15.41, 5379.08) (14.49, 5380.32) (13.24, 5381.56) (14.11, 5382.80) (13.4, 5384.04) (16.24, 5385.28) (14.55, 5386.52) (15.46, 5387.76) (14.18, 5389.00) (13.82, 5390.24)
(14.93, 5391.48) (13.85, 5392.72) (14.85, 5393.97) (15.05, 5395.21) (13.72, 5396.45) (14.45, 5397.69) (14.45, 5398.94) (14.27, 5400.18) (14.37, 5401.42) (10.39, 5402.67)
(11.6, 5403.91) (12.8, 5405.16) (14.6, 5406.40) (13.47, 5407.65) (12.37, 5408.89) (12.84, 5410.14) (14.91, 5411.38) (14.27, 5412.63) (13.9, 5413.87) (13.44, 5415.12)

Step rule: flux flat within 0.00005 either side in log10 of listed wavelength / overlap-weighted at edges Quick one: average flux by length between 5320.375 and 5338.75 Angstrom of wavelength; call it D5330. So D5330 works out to 14.1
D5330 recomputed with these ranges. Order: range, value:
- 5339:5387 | 14.2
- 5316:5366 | 14.2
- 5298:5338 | 14.5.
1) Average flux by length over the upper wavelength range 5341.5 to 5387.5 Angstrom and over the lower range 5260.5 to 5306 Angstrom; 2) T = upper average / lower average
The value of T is 1.02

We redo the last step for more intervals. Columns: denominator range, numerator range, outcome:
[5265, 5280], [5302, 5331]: 1.10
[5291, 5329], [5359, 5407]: 0.97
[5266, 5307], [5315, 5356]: 1.00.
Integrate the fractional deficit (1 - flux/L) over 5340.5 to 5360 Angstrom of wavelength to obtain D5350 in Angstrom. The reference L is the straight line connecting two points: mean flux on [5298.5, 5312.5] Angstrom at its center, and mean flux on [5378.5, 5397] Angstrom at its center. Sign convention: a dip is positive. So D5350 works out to 0.5 Angstrom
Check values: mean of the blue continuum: 14.8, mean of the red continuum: 14.5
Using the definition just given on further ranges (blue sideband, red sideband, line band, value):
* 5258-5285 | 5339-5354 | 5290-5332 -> -1.5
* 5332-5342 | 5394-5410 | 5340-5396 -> -1.6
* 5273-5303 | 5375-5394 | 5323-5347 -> 0.5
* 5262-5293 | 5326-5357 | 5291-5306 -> -0.2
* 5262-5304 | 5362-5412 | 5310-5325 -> -0.8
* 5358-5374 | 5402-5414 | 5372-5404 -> -1.9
